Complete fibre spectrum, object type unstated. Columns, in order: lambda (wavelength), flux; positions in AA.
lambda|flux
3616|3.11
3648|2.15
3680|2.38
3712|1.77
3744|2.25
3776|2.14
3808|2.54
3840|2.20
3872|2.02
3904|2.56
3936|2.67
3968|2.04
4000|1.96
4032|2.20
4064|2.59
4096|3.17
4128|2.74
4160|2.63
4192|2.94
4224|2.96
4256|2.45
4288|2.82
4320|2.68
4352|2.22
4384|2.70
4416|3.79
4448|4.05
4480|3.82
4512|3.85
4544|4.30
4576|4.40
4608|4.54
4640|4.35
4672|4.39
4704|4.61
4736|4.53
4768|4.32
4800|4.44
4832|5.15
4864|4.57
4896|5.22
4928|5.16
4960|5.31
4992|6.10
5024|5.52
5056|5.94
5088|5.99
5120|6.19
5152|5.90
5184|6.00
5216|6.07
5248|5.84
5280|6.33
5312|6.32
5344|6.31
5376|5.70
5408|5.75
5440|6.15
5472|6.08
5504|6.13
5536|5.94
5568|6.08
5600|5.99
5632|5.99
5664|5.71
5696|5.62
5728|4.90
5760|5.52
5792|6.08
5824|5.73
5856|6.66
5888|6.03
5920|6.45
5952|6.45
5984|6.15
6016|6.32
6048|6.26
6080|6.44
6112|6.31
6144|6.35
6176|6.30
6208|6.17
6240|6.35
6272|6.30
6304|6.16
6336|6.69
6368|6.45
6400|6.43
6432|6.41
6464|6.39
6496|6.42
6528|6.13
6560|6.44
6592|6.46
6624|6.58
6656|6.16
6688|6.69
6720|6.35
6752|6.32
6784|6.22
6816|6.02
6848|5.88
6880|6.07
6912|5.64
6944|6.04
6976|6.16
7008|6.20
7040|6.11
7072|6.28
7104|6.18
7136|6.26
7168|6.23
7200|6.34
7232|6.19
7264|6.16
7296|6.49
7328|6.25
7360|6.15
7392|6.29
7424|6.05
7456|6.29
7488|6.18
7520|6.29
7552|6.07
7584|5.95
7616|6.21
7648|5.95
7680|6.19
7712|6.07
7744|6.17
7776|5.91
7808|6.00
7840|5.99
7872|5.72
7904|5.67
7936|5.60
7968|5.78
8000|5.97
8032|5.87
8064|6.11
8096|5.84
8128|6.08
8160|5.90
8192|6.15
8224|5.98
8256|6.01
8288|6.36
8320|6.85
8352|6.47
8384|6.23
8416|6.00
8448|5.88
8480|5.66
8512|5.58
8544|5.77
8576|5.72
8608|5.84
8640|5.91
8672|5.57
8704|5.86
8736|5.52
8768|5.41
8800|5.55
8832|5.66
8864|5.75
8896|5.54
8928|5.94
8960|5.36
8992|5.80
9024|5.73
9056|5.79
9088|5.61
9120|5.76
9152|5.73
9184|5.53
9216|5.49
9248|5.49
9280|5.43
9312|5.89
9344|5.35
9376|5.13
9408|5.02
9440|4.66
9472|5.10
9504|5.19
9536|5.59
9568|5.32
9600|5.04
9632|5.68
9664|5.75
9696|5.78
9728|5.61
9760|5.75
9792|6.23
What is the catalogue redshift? 0.106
